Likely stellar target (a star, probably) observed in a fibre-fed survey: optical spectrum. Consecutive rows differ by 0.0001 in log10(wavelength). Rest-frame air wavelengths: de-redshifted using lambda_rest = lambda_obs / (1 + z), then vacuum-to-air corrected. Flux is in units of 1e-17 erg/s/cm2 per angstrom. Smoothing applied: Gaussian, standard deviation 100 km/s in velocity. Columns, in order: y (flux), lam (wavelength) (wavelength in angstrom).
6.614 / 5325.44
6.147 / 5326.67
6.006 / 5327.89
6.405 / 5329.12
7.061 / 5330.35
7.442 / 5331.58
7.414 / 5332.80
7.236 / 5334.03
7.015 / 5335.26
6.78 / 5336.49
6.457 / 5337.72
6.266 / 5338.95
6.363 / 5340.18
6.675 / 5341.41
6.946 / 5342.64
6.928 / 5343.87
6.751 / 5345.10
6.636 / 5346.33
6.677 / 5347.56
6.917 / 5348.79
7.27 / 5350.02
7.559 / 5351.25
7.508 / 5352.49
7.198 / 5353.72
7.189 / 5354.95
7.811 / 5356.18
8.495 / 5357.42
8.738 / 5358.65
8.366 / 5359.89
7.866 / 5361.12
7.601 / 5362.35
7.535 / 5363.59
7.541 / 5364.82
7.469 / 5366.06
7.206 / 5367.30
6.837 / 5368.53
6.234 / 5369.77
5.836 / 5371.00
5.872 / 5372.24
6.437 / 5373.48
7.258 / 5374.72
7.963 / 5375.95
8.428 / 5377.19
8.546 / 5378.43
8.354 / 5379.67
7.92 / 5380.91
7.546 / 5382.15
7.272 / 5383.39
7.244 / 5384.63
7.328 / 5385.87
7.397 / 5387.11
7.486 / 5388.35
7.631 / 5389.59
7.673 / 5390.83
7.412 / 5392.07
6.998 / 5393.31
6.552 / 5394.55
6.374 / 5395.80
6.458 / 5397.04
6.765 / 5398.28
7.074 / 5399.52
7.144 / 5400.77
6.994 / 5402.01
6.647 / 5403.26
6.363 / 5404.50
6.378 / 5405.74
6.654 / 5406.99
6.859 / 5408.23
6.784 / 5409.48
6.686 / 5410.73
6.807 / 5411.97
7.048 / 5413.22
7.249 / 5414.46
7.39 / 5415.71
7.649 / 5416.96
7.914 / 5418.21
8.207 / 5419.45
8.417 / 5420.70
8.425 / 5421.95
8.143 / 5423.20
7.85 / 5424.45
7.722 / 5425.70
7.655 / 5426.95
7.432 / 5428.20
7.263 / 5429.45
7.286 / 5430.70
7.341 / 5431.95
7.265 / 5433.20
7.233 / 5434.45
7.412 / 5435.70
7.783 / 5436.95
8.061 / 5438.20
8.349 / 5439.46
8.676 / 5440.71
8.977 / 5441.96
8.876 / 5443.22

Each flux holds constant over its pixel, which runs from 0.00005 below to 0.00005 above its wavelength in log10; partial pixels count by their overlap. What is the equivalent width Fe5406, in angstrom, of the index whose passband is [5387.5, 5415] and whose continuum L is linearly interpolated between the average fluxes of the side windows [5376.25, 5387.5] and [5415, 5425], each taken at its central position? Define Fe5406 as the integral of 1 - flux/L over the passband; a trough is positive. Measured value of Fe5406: 3.4 angstrom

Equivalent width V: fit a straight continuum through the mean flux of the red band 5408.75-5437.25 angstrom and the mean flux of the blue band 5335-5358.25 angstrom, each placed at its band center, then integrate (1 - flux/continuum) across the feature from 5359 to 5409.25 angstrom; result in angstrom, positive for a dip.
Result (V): 0.5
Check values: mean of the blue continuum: 7.04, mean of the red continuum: 7.51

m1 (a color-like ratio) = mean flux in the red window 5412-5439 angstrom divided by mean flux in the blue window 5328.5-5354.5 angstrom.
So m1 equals 1.10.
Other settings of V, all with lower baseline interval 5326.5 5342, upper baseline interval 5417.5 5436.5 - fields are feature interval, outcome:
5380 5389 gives -0.3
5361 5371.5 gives -0.1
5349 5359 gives -1.0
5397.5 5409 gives 1.1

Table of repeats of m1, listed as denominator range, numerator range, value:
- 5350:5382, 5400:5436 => 0.97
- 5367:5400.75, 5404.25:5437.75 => 1.03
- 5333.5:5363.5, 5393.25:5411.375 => 0.93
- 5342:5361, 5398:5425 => 0.98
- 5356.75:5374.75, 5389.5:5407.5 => 0.94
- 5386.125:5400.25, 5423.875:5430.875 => 1.07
